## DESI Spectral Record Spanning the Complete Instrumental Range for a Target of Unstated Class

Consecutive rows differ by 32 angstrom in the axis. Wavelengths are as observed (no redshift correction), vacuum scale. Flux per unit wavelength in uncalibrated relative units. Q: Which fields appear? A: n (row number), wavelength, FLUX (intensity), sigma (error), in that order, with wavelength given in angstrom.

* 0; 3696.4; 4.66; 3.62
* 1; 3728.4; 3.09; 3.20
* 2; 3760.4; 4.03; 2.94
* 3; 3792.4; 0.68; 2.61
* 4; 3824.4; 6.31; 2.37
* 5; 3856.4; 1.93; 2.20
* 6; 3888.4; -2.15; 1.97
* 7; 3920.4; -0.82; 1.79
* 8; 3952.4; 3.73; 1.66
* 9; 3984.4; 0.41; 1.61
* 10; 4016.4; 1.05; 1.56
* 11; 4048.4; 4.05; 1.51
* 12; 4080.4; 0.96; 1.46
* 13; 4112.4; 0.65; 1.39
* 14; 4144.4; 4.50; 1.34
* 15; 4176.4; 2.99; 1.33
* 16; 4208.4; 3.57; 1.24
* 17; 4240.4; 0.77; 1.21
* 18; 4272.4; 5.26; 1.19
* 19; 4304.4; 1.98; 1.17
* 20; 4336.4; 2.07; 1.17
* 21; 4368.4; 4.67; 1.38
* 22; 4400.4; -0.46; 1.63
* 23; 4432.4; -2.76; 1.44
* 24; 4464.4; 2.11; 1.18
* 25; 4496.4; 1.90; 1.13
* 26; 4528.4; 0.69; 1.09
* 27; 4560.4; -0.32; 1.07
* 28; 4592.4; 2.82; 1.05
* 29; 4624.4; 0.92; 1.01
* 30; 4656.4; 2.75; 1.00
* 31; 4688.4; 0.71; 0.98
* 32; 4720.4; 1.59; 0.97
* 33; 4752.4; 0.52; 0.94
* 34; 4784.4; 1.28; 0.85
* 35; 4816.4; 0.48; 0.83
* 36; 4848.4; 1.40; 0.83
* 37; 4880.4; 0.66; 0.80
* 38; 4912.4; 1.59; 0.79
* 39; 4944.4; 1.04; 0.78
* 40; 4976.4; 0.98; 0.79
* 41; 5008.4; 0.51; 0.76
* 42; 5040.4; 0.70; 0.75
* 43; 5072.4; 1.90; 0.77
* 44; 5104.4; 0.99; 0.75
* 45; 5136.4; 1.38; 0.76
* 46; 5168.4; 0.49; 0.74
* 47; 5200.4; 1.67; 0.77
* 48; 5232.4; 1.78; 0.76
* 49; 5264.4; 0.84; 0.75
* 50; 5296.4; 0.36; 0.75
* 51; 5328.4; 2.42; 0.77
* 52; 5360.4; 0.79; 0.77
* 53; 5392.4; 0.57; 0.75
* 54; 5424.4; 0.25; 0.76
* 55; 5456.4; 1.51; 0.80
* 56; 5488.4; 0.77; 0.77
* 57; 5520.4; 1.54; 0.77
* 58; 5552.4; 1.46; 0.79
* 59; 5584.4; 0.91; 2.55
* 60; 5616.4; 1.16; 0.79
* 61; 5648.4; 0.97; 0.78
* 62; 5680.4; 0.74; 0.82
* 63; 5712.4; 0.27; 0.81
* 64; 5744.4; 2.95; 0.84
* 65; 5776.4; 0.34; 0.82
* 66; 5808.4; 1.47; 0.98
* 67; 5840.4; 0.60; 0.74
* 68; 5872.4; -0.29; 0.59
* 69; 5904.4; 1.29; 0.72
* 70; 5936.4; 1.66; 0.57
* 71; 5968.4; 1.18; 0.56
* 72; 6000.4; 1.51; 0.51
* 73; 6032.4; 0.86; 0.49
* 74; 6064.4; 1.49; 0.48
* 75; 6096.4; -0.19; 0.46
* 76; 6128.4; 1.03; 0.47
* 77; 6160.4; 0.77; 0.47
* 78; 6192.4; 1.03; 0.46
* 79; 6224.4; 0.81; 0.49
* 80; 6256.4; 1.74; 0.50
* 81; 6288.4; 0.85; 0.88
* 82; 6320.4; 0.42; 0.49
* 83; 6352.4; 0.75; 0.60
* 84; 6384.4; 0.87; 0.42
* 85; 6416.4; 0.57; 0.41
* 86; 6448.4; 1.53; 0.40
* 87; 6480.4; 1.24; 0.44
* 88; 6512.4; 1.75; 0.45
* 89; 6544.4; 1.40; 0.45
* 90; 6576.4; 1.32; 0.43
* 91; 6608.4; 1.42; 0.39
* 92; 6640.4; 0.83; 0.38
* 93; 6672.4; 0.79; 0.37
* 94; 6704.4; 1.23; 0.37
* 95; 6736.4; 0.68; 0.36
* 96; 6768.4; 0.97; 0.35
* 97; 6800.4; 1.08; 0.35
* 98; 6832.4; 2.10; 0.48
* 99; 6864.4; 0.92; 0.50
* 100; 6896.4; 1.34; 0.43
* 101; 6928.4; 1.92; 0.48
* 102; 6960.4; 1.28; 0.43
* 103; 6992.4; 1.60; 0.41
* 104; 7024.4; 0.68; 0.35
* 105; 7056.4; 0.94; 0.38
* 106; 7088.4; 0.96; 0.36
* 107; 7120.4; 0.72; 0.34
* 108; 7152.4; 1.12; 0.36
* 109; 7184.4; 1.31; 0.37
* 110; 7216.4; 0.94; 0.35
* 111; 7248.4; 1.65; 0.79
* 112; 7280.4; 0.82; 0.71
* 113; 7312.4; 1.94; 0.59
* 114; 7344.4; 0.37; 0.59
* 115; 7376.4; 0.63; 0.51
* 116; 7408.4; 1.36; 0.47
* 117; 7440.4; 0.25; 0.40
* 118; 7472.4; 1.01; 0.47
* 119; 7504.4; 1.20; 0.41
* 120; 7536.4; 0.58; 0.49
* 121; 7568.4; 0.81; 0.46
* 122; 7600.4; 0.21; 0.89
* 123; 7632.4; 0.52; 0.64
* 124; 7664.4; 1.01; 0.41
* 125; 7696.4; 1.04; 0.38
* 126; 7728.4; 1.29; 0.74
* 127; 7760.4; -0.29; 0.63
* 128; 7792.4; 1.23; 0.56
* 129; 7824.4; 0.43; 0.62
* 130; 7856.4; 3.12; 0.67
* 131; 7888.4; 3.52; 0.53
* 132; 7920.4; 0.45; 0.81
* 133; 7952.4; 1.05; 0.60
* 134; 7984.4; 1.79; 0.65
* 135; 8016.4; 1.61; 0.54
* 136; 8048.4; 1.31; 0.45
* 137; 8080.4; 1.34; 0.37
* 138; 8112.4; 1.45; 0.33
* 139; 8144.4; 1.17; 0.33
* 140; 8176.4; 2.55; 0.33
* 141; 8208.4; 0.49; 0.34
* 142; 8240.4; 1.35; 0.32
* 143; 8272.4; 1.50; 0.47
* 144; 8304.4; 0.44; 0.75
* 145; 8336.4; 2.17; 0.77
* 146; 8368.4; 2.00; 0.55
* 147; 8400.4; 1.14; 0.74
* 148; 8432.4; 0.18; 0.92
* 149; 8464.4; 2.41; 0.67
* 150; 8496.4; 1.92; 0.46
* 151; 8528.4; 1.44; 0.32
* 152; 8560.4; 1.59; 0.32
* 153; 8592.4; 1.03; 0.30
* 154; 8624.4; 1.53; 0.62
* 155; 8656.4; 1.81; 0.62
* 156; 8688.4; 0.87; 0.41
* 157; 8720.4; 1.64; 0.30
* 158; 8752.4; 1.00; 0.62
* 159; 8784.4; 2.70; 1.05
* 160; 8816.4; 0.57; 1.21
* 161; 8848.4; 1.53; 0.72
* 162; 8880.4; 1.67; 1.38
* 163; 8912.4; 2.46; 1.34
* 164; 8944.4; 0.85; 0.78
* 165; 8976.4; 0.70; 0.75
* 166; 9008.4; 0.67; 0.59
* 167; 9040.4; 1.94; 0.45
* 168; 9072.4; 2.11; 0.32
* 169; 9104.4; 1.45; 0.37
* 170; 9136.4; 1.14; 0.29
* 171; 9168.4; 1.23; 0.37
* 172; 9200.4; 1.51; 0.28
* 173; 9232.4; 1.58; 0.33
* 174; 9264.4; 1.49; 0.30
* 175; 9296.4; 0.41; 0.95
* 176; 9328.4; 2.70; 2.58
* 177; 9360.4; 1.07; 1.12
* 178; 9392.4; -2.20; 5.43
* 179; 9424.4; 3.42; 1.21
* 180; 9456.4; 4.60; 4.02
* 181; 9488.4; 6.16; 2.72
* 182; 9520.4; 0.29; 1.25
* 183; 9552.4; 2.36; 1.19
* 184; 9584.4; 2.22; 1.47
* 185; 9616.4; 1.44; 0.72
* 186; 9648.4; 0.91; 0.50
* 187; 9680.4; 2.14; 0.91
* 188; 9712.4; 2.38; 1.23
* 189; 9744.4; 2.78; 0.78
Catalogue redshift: 1.11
